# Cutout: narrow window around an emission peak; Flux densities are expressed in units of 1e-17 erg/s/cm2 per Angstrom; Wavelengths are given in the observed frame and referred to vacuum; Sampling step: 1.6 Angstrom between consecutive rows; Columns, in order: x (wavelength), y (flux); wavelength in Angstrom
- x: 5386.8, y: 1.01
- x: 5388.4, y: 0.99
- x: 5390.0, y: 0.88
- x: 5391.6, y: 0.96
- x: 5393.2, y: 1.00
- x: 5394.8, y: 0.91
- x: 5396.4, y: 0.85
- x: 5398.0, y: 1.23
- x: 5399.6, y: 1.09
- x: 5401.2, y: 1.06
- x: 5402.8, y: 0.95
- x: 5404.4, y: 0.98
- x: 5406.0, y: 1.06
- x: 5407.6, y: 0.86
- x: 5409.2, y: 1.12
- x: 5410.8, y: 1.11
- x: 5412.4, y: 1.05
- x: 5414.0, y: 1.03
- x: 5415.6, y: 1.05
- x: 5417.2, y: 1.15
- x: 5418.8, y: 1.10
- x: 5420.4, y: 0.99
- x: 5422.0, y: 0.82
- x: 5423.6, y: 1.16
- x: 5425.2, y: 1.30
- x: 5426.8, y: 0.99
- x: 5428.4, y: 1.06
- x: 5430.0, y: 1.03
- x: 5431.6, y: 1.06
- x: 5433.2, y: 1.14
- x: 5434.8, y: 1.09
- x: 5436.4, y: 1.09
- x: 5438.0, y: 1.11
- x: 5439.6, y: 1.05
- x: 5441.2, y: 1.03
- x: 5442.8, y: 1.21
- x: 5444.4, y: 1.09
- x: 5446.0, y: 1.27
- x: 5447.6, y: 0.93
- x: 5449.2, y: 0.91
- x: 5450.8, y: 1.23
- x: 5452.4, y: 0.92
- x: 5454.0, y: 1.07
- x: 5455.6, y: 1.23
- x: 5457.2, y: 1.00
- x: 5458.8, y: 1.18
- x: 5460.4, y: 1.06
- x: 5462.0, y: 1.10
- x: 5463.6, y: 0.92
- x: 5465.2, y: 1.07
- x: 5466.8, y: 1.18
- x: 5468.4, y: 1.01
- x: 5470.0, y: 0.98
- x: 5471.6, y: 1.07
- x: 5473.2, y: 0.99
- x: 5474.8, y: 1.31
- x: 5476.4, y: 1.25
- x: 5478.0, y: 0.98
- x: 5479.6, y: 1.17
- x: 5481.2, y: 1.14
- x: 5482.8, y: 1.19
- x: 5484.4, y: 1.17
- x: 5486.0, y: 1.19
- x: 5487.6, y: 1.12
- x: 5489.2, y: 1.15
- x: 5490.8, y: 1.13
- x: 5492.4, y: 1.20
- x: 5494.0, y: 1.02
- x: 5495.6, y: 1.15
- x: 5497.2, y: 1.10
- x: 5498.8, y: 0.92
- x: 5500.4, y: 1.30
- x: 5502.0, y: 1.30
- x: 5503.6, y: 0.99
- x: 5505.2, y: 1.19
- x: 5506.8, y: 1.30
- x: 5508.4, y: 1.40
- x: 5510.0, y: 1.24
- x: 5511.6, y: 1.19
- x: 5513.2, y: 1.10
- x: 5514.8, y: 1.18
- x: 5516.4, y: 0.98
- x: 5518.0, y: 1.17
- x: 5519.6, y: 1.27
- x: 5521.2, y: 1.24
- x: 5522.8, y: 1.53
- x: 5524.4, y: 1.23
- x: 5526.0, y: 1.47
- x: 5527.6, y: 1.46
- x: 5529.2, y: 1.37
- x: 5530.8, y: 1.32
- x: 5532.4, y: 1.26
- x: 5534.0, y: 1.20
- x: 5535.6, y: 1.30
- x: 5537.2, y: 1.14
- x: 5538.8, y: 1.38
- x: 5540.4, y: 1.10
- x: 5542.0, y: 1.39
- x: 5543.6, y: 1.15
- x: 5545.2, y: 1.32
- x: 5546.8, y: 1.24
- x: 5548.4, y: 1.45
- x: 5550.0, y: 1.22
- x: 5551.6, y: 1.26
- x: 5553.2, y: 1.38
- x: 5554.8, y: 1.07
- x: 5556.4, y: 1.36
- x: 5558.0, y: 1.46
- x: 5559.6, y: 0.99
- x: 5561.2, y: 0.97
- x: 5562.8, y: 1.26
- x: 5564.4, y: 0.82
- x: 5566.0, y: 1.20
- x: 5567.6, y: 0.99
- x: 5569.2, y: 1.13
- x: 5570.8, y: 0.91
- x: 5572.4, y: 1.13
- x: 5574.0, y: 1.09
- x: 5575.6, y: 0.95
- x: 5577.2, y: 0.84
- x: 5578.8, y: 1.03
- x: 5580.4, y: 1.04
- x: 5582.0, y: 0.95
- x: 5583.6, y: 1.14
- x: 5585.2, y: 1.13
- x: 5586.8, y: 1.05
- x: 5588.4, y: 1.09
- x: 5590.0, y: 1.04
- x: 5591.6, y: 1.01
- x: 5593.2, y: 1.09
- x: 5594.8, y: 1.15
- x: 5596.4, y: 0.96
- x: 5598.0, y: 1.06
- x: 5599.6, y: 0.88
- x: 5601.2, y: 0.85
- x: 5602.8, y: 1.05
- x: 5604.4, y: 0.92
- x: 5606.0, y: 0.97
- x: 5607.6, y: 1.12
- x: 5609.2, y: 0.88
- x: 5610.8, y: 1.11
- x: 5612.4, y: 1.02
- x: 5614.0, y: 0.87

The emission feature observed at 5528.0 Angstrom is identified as C III]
